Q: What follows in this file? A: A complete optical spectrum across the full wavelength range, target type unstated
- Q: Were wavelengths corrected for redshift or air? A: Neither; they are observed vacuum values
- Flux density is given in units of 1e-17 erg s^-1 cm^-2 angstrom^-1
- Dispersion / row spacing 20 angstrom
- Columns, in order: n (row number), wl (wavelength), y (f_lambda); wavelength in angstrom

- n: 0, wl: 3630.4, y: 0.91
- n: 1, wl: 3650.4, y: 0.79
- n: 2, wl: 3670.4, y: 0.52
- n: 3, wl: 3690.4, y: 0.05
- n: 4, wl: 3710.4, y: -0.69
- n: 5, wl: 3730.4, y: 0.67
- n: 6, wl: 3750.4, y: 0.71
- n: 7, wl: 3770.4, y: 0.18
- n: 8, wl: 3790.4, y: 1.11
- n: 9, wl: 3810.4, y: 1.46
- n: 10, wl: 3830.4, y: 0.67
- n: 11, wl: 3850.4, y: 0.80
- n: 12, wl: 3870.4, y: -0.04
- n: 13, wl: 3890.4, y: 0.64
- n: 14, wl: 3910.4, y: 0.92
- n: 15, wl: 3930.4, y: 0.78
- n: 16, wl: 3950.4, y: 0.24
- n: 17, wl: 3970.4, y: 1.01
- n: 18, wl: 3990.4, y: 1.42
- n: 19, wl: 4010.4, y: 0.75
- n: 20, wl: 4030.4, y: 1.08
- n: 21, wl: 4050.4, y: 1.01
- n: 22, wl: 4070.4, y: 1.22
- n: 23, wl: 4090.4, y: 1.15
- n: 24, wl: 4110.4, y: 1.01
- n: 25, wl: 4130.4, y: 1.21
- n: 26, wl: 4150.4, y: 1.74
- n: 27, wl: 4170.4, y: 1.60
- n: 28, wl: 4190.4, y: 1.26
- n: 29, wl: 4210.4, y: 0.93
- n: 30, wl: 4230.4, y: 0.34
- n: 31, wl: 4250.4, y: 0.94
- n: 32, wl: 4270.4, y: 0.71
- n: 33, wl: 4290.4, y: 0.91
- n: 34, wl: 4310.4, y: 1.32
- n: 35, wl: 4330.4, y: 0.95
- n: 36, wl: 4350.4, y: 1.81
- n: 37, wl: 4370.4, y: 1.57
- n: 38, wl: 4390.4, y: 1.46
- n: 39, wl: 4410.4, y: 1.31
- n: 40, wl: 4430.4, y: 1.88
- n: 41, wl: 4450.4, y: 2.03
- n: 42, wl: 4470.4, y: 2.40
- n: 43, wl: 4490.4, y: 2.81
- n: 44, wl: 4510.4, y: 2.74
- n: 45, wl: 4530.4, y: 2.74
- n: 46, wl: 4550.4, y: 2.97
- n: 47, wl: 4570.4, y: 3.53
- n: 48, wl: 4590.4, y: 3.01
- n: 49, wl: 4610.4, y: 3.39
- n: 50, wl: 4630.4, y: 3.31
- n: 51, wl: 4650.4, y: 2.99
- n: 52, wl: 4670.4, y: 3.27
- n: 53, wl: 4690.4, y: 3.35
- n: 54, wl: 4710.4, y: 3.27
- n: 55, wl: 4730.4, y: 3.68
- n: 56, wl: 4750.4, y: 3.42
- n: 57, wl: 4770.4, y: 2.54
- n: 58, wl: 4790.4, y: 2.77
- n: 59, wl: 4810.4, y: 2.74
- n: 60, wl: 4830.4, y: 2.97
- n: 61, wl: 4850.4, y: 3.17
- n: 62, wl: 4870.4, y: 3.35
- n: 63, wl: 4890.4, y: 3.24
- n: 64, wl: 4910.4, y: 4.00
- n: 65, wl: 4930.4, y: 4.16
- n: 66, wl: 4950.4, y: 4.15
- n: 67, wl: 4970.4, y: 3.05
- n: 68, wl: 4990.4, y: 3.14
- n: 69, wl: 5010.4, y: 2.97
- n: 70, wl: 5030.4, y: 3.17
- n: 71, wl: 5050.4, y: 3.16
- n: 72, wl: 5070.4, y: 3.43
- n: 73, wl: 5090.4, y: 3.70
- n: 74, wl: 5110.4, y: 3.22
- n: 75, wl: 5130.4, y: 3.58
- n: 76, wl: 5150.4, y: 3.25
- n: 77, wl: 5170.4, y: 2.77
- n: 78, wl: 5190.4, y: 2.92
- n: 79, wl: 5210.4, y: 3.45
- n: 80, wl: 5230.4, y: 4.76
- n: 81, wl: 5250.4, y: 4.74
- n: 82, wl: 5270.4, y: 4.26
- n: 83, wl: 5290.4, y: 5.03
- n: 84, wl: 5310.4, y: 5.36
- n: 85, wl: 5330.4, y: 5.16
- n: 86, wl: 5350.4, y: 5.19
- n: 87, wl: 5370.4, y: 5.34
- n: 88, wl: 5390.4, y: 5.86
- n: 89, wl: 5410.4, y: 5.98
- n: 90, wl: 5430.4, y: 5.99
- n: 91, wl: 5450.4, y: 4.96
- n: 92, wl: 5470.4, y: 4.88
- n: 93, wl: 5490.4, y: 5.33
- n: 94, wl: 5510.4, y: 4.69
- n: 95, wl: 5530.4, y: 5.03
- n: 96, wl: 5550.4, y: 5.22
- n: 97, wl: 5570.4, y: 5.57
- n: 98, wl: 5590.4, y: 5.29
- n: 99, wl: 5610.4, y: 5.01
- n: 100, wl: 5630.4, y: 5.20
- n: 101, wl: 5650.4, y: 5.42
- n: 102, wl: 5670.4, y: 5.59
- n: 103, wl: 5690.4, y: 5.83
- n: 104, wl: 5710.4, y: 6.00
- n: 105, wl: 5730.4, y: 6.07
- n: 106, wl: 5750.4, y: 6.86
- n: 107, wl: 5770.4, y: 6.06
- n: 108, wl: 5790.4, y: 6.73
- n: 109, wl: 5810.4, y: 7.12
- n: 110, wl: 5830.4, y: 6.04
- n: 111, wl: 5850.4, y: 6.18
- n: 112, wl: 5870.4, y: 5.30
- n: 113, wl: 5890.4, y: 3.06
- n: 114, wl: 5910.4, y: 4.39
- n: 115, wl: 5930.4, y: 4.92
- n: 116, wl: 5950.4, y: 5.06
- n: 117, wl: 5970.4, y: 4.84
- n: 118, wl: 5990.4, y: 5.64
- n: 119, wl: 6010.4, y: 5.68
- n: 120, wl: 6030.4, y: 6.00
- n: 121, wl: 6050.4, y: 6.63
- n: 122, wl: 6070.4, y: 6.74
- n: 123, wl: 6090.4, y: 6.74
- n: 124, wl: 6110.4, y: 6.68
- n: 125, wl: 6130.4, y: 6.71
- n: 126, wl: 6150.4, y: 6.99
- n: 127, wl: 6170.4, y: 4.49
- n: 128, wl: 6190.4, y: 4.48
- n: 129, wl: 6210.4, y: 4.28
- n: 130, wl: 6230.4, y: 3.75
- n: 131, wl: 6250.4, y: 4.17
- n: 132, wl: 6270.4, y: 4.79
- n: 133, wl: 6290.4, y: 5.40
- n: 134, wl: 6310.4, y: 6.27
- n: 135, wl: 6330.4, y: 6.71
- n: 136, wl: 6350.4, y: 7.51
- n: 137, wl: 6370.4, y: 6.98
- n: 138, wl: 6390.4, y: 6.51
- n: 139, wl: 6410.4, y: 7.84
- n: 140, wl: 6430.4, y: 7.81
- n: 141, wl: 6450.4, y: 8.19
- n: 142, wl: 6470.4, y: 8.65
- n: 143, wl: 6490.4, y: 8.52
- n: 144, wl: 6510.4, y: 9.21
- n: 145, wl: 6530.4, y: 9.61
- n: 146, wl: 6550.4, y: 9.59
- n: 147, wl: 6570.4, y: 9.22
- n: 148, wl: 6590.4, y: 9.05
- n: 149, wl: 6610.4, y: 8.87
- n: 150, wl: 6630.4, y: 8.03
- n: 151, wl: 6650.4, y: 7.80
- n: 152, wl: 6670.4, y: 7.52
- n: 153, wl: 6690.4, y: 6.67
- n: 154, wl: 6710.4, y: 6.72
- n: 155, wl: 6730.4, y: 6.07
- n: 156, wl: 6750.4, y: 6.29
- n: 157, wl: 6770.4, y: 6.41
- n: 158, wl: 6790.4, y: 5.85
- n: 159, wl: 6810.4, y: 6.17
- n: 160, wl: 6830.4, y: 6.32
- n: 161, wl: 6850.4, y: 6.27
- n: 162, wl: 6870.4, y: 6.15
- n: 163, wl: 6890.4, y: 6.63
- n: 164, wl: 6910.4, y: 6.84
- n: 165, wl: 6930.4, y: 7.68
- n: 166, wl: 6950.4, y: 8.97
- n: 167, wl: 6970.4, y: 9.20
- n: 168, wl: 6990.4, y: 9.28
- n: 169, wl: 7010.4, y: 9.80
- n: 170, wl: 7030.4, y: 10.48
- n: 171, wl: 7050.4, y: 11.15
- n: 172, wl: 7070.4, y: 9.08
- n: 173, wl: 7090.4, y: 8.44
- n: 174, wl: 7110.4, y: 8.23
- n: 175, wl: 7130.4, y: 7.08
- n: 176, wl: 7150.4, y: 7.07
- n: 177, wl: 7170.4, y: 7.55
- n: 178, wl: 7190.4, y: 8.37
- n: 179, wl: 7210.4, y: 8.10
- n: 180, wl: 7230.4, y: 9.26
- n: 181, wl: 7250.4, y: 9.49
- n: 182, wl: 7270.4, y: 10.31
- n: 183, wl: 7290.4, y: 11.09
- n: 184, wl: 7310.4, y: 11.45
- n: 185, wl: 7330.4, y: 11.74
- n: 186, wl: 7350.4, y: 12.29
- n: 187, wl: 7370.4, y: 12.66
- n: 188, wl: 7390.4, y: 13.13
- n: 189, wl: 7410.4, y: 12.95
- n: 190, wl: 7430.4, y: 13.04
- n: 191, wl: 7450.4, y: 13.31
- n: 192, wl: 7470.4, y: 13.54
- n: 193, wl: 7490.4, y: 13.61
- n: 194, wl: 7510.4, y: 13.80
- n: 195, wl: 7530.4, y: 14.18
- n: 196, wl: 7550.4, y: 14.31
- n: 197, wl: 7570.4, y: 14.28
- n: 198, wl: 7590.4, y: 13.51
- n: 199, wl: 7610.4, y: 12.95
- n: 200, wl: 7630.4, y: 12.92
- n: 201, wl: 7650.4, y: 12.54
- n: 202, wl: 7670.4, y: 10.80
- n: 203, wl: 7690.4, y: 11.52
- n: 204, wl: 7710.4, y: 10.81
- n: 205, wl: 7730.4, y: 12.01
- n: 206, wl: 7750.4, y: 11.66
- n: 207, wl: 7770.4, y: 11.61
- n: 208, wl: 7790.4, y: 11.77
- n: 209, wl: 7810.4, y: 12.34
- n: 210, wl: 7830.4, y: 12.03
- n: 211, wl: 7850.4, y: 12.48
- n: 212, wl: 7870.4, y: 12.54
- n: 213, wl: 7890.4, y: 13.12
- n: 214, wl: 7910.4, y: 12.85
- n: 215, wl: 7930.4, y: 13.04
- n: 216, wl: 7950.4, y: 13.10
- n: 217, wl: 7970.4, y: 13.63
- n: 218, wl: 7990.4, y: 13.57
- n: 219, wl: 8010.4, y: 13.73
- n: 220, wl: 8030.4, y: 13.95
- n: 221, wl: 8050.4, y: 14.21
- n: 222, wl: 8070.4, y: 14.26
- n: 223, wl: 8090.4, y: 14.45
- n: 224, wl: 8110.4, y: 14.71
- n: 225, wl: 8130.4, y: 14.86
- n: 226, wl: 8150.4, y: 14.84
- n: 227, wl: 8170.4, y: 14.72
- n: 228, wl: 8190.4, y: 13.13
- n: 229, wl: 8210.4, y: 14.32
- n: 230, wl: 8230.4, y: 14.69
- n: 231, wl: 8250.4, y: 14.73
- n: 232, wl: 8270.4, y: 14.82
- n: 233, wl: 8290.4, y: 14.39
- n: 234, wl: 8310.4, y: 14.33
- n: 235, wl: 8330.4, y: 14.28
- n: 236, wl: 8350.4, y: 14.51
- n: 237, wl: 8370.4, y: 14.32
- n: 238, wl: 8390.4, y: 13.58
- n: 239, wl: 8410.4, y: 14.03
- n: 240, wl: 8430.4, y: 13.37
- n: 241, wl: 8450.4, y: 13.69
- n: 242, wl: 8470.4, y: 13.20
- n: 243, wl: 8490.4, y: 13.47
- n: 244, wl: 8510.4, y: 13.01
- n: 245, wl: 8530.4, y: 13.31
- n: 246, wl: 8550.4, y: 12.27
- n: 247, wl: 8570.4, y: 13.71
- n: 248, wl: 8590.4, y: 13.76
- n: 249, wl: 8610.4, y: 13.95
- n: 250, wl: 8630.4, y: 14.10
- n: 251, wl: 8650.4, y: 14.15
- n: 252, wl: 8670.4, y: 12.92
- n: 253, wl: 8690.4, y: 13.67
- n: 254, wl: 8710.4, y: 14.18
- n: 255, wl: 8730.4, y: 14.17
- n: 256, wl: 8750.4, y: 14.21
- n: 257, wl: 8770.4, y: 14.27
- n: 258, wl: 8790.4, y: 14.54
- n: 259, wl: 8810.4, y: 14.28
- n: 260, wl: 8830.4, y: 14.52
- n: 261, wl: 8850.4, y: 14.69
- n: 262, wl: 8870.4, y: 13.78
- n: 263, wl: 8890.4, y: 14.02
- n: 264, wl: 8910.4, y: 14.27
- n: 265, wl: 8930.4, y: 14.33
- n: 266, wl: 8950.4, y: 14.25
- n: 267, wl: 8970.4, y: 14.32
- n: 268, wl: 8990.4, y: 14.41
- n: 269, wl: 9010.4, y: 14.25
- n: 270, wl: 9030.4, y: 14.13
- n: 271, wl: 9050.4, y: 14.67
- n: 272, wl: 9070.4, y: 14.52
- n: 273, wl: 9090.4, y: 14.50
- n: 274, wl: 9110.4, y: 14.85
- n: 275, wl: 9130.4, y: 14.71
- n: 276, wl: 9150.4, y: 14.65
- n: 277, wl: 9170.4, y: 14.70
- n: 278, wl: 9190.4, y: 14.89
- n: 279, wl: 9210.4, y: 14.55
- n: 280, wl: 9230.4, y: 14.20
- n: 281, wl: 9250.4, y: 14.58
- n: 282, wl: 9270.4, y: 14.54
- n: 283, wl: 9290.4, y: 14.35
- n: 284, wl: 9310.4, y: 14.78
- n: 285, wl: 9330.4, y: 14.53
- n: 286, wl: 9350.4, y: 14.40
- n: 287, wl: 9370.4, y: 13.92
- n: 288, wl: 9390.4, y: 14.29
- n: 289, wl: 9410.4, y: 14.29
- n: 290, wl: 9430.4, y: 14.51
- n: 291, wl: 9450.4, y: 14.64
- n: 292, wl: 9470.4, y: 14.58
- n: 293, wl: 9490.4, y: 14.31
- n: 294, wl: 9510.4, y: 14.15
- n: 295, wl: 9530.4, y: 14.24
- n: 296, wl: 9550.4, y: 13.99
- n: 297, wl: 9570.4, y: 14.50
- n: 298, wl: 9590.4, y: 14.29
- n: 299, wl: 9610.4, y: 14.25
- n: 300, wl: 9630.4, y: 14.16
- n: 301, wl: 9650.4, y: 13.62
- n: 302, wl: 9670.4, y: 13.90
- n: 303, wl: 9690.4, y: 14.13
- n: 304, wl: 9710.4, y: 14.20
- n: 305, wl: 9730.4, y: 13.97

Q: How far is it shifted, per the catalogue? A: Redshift 0.00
